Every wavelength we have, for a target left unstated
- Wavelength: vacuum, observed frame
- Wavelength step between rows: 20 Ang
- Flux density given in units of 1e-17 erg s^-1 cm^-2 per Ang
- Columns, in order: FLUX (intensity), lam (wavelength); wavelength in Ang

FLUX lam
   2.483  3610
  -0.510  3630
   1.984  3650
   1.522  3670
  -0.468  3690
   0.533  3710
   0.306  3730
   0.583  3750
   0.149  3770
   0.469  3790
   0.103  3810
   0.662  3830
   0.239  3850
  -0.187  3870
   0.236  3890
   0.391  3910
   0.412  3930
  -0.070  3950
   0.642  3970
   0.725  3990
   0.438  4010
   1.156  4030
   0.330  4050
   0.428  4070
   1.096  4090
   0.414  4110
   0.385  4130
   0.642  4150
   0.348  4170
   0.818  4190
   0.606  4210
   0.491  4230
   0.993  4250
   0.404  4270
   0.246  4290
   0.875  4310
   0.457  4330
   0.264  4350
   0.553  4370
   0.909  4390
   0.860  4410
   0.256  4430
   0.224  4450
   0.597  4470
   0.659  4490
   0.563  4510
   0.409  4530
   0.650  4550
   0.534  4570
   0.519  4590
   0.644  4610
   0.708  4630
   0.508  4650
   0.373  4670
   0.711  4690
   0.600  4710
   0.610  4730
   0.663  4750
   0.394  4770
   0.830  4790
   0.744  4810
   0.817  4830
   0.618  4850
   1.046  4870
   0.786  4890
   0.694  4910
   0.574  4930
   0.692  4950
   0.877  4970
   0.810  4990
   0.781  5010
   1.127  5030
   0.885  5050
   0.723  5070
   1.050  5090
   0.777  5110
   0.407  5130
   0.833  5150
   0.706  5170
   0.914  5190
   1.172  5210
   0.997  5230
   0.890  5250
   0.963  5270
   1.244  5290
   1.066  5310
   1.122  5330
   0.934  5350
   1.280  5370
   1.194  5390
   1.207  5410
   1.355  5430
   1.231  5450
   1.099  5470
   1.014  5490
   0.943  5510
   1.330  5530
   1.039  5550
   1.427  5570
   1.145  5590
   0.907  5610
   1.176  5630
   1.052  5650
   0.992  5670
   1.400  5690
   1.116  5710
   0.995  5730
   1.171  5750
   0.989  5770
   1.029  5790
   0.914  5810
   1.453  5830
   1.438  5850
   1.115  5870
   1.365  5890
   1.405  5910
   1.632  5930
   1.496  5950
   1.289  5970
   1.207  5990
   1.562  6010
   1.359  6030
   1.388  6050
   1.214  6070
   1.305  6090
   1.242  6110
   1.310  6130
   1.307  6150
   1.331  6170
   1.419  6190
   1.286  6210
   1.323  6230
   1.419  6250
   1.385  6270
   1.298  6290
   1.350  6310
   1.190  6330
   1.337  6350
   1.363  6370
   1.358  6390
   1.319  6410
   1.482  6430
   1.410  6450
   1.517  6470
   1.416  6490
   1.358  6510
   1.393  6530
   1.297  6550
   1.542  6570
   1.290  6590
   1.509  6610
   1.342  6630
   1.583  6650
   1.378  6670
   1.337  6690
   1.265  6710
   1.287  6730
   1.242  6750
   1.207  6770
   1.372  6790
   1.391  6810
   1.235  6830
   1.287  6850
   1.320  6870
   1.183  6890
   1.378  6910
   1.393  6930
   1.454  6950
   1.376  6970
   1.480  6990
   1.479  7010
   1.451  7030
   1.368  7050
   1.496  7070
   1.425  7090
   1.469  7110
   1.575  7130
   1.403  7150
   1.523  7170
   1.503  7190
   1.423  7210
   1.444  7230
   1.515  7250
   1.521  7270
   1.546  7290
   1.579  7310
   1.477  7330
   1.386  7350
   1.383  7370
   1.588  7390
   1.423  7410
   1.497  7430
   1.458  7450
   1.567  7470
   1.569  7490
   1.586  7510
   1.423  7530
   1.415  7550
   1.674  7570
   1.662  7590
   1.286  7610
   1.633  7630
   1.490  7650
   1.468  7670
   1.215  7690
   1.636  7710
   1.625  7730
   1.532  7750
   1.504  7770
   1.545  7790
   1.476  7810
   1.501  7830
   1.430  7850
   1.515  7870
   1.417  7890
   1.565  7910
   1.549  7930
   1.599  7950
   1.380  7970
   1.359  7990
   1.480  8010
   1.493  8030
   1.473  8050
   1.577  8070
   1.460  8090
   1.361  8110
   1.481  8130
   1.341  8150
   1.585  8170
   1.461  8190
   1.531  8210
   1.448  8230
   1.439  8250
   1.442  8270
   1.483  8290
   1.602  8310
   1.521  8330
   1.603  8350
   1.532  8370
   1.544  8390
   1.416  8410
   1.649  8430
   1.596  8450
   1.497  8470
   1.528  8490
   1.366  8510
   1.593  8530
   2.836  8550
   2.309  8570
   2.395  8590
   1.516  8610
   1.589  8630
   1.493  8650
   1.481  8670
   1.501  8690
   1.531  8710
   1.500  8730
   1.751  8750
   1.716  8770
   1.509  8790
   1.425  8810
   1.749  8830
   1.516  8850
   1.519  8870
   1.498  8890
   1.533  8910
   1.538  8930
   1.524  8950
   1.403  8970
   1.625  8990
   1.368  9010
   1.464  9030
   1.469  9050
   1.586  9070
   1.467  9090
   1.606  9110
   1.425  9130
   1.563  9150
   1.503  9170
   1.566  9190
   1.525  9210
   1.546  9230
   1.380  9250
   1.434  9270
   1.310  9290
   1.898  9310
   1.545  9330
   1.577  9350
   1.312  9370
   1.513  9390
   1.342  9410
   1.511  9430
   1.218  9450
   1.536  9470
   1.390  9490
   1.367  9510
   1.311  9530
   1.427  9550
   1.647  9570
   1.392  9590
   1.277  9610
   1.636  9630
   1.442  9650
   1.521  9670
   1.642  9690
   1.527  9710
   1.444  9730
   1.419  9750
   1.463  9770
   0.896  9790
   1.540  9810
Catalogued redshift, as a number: 0.30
